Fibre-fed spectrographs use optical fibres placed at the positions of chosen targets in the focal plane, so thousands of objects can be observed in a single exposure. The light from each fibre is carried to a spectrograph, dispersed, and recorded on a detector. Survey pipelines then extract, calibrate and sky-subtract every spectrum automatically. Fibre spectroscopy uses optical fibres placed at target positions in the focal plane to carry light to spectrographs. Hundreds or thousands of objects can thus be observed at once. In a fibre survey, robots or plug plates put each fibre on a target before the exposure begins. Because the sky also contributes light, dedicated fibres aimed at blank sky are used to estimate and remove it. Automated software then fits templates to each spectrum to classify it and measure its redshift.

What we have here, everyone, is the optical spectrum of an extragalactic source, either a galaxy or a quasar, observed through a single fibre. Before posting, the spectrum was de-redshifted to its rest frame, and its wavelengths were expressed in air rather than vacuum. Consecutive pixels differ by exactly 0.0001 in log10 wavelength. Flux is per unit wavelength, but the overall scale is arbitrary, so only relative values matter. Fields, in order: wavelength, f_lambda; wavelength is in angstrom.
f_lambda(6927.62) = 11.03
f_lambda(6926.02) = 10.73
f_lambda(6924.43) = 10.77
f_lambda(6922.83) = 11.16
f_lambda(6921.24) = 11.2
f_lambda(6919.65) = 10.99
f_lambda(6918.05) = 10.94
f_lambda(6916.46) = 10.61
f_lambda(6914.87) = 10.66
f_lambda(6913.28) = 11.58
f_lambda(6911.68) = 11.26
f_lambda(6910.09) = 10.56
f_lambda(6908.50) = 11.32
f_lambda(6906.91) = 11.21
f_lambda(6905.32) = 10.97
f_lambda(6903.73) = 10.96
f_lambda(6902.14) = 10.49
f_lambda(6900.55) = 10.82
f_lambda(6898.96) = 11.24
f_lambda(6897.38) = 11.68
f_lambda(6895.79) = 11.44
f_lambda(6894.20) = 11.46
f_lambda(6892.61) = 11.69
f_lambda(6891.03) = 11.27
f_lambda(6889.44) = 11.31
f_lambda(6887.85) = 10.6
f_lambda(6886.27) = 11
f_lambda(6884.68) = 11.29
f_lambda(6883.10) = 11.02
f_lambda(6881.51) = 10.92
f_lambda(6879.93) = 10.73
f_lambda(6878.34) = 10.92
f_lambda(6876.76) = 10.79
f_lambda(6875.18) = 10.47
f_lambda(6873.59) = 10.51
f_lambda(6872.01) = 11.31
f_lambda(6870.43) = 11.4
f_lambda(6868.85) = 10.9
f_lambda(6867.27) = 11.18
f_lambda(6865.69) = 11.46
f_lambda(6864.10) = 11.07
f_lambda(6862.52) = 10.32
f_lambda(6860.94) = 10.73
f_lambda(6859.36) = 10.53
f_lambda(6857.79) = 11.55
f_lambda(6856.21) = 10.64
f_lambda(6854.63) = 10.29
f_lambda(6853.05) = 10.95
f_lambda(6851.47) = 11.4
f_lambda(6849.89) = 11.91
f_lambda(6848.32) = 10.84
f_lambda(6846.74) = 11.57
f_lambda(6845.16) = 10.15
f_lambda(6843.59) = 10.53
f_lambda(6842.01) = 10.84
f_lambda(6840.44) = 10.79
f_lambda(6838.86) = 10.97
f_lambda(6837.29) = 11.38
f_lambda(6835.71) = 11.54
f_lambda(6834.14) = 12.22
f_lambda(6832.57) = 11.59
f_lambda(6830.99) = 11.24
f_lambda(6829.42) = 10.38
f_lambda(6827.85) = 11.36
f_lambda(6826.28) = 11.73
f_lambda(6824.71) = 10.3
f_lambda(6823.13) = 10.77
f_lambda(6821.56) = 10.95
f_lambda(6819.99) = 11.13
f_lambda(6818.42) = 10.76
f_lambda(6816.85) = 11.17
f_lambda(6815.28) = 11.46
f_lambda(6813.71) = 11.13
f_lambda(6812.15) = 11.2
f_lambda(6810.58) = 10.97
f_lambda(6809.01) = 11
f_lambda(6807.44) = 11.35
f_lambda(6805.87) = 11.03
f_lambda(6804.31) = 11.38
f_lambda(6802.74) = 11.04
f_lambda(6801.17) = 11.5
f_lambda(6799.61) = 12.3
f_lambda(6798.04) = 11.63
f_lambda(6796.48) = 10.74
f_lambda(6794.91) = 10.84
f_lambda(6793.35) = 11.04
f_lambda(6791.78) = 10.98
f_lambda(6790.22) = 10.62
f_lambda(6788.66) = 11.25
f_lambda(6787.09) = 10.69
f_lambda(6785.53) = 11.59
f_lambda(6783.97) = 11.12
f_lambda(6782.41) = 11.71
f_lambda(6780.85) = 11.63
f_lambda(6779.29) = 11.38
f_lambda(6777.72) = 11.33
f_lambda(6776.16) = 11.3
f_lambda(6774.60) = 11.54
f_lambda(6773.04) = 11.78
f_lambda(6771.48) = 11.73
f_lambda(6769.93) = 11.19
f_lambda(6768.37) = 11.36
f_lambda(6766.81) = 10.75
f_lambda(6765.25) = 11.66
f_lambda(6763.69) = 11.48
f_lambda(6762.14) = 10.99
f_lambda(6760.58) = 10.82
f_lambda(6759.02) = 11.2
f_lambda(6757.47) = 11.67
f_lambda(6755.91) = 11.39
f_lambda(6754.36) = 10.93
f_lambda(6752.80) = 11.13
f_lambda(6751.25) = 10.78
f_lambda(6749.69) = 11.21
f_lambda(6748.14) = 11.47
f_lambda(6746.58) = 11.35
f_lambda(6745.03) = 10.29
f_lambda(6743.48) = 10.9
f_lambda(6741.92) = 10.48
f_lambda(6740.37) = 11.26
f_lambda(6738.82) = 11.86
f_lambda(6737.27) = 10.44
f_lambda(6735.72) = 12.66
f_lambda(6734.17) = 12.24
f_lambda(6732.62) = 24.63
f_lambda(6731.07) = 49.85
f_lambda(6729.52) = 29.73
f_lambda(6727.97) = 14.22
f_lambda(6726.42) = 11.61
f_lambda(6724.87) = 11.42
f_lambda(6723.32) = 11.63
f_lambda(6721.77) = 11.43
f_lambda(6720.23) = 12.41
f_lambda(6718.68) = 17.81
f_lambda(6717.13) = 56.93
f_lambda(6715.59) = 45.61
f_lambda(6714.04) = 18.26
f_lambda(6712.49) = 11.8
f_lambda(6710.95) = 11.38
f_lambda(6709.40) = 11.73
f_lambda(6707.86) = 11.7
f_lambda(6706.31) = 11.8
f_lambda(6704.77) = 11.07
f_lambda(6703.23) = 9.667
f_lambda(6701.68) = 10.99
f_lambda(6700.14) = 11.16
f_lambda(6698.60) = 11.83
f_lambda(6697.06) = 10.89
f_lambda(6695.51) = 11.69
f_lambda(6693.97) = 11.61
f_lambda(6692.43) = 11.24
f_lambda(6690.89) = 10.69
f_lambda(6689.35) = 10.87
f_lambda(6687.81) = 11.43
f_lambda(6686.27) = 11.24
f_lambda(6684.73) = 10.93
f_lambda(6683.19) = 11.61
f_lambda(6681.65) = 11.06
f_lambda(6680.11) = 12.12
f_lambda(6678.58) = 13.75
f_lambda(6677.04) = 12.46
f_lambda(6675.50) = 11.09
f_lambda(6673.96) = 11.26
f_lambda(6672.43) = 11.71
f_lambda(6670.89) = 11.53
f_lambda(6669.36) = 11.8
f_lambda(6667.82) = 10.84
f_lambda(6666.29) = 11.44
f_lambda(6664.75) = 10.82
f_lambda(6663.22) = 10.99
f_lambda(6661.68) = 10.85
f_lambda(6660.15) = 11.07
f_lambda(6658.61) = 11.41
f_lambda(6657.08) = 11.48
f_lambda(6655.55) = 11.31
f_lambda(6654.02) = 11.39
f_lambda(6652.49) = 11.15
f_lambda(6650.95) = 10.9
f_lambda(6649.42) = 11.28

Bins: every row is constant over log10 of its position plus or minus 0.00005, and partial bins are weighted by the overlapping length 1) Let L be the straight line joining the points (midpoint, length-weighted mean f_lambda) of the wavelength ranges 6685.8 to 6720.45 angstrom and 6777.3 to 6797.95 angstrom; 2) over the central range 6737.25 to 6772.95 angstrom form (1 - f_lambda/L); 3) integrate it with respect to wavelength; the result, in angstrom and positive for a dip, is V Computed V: 4.5 angstrom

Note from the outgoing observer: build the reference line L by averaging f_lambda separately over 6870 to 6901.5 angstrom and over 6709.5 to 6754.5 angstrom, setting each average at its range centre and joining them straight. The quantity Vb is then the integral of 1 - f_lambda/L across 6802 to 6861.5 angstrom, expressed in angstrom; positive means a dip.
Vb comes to 9.5 angstrom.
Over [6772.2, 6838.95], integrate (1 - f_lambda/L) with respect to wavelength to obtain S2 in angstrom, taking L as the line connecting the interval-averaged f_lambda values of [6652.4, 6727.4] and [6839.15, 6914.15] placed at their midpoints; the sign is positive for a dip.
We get 3.70 angstrom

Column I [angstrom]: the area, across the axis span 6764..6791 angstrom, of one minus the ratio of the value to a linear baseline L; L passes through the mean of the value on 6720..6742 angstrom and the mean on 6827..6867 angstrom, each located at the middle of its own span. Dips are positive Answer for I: 5.78 angstrom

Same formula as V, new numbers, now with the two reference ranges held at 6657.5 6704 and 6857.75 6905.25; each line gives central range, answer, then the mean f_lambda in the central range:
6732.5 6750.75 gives -1.1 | 11.9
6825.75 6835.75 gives -0.3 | 11.4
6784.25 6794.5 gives 0.1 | 11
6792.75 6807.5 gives -0.2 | 11.3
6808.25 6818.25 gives 0.0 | 11.1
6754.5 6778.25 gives -0.3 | 11.3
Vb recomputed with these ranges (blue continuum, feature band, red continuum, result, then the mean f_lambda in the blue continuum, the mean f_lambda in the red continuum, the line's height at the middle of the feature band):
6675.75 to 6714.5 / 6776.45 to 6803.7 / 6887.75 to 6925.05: 0.4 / 11.7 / 11.1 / 11.4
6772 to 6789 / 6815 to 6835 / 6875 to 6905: 0.2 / 11.4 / 11.1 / 11.3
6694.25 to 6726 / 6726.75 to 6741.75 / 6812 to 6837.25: -4.0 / 15.9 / 11.2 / 14.9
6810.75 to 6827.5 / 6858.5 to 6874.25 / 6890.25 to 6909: 0.3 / 11.1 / 11.2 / 11.2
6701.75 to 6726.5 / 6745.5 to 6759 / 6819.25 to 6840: 3.6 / 17.2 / 11.2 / 15.2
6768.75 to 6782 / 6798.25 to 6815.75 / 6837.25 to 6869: -0.1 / 11.5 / 10.9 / 11.3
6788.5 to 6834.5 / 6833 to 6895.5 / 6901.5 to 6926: 0.1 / 11.2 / 11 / 11.1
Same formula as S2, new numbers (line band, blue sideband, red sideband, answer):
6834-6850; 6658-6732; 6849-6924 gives 1.1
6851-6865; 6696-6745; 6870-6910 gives 1.5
